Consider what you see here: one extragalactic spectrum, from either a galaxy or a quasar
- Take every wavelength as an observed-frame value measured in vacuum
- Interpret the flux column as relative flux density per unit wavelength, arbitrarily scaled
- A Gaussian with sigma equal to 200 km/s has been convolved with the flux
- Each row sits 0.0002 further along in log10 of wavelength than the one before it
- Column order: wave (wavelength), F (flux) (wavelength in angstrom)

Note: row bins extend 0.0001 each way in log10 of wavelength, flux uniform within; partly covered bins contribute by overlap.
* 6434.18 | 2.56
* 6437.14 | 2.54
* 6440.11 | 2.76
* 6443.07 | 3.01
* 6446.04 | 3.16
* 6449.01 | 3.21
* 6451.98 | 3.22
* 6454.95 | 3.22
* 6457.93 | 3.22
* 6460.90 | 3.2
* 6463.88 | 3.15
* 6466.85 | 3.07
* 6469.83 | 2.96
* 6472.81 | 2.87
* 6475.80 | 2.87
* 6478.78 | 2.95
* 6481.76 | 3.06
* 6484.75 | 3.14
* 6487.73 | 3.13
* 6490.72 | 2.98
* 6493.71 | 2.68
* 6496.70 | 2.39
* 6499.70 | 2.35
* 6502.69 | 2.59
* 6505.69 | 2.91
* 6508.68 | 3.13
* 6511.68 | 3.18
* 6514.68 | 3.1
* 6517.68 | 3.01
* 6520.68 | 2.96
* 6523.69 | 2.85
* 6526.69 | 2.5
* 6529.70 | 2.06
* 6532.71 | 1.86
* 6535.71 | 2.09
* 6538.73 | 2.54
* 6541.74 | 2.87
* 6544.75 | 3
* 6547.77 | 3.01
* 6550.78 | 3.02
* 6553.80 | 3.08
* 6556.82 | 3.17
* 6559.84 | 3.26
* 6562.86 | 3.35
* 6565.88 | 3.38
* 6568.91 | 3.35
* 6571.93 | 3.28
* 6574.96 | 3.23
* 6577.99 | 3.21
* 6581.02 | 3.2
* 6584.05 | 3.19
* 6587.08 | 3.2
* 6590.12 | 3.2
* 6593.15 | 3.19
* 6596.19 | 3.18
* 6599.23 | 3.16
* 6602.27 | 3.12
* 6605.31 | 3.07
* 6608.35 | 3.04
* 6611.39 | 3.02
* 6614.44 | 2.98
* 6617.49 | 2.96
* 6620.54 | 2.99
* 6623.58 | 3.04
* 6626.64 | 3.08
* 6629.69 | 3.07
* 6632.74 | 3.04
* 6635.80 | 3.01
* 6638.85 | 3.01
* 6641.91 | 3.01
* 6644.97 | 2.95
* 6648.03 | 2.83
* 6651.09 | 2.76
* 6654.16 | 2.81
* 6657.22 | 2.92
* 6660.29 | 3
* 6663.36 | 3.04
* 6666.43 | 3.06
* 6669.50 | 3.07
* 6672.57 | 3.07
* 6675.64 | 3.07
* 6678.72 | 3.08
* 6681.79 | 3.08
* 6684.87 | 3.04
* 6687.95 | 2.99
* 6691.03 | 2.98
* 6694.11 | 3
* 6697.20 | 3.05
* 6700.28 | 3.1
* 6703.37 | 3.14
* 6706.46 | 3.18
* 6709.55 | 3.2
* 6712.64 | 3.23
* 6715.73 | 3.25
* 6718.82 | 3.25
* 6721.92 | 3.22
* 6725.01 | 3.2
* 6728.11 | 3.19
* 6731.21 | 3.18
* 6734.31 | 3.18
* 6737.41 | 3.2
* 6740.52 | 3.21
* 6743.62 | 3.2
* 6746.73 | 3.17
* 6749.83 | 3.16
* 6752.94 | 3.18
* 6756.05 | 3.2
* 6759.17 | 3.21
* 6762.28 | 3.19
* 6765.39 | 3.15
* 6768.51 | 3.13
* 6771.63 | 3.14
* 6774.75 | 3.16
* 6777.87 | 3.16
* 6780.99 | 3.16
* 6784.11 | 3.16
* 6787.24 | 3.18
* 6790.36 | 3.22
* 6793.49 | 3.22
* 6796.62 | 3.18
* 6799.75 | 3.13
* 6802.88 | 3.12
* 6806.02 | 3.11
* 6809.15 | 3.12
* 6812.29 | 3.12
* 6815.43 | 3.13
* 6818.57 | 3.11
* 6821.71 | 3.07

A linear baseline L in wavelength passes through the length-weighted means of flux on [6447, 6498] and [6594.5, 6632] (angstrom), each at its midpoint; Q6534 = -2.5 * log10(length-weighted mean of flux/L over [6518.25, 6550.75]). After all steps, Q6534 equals 0.17 mag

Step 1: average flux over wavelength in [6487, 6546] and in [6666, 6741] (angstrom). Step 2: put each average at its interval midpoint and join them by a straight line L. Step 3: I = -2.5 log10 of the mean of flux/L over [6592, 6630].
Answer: -0.05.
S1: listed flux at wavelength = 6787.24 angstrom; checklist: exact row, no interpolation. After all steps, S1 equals 3.18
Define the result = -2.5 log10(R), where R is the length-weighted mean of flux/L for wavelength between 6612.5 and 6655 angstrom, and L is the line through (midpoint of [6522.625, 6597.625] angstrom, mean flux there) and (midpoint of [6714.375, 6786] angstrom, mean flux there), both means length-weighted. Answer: 0.03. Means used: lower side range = 2.97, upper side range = 3.18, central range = 2.97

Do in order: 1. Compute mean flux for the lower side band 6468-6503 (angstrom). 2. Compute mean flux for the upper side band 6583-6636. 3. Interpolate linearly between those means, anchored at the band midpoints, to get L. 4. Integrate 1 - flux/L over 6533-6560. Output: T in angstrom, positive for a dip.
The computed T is 1.23 angstrom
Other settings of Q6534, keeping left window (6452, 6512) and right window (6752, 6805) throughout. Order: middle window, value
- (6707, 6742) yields -0.03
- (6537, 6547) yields 0.07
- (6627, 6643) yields 0.01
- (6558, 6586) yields -0.09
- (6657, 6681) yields 0.02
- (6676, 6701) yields 0.02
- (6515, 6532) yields 0.12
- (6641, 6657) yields 0.07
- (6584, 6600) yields -0.05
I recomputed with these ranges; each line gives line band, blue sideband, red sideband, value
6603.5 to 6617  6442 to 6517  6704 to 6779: 0.023 mag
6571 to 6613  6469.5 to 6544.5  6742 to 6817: -0.099 mag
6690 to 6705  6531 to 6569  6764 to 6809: 0.002 mag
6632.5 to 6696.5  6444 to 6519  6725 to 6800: 0.043 mag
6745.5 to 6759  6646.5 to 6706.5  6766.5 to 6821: -0.028 mag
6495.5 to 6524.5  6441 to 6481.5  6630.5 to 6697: 0.076 mag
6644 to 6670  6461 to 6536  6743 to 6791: 0.034 mag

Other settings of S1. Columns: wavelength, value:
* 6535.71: 2.09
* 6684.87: 3.04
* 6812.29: 3.12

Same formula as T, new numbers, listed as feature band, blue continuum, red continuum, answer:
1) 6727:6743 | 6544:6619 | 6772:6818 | -0.2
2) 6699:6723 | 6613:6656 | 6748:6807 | -1.0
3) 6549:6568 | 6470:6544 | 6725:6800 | -2.5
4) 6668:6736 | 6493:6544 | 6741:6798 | -2.0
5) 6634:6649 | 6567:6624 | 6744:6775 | 0.9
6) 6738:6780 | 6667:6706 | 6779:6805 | -0.5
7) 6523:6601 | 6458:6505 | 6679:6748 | 0.2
